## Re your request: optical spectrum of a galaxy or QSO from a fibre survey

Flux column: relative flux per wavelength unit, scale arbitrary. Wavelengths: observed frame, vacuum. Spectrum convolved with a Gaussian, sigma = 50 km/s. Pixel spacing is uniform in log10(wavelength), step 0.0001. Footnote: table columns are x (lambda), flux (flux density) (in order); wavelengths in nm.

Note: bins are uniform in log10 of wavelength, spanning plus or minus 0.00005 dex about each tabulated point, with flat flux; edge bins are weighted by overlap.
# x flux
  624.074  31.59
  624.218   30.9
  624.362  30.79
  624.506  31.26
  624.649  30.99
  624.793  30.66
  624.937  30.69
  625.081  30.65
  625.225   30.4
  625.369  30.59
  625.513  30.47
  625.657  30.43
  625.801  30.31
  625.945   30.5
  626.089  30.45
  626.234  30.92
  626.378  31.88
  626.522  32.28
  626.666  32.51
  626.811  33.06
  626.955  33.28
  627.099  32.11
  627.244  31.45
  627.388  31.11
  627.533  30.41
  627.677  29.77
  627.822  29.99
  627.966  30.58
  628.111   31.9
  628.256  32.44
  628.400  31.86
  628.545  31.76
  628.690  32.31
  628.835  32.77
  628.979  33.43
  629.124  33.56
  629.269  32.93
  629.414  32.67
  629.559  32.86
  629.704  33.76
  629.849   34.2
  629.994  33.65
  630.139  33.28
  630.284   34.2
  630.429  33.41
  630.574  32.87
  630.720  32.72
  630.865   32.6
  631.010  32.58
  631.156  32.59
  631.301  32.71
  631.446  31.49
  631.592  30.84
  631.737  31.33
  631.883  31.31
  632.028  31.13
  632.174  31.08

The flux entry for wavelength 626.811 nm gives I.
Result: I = 33.06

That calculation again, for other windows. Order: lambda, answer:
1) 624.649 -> 30.99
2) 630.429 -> 33.41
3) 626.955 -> 33.28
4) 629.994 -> 33.65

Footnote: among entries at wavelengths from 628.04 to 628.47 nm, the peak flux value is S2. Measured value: 32.44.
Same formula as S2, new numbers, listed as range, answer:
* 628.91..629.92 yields 34.2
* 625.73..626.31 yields 30.92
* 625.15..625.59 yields 30.59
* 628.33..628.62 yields 31.86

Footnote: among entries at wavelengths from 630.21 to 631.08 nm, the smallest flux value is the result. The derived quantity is 32.58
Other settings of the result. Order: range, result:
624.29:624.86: 30.66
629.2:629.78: 32.67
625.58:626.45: 30.31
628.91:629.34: 32.93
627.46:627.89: 29.77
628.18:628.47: 31.86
